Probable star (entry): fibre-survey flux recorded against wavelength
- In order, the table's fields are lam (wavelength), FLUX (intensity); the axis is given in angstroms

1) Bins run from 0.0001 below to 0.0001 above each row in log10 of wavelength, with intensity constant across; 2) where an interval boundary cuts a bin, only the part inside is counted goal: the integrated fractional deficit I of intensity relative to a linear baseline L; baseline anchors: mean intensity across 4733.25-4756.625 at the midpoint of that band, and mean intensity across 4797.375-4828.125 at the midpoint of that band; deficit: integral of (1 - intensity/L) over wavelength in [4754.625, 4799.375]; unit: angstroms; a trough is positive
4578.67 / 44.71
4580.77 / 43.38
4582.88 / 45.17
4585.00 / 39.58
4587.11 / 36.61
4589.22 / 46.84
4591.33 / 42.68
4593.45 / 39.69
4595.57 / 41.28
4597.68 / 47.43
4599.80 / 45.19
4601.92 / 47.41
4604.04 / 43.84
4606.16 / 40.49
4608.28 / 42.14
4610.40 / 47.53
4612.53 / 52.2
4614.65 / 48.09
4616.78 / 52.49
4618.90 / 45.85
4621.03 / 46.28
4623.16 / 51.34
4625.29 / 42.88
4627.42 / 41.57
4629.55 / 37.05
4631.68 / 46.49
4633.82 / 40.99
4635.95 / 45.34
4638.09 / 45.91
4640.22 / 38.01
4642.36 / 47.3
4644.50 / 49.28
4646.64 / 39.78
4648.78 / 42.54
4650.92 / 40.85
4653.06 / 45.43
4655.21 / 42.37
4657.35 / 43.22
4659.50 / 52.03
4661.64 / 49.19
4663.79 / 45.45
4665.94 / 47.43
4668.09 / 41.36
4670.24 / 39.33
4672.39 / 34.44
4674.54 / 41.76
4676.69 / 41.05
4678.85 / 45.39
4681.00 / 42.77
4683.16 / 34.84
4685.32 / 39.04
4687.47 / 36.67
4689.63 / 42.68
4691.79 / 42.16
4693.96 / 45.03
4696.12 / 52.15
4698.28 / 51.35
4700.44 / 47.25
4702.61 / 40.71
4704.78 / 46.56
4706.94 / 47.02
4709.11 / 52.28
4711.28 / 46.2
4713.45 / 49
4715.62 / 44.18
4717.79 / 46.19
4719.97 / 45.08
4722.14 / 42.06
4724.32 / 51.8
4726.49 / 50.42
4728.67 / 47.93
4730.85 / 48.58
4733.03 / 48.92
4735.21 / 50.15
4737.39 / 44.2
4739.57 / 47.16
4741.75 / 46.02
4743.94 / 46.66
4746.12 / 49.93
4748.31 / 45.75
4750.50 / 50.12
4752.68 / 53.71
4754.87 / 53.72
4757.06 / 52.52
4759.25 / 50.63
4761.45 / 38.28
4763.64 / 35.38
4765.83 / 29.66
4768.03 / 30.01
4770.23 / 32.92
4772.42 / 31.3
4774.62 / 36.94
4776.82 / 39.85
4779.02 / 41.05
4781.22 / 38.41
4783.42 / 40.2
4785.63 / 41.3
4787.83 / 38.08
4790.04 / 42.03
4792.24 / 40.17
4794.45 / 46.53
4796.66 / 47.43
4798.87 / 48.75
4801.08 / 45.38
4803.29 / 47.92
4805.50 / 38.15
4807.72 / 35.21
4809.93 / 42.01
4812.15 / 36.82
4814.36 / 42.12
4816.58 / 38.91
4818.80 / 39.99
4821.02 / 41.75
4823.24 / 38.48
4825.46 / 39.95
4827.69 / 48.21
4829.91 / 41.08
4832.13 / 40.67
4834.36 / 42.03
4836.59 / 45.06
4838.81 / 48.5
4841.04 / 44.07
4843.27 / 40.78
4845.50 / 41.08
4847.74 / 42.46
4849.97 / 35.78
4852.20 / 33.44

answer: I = 4.9 angstroms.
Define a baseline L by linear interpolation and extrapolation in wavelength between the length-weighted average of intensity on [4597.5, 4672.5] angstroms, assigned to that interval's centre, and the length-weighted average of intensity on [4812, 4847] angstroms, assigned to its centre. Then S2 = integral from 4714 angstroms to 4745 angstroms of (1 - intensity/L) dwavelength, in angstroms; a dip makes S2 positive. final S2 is -2.6 angstroms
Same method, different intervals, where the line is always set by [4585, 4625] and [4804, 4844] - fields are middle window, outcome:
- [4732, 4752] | -2.3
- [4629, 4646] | 0.3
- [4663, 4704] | 1.1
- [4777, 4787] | 0.5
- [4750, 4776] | 0.9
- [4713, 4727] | -1.1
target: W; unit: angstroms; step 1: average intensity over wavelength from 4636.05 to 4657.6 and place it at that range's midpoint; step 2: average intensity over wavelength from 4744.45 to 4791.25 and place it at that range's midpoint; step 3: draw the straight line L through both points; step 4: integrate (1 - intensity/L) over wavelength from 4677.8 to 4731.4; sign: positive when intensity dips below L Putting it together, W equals -3.62 angstroms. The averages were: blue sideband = 43.6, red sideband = 41.6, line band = 45.5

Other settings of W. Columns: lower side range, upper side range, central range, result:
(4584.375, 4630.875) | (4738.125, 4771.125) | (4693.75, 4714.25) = -1.6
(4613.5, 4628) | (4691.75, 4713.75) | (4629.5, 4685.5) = 5.0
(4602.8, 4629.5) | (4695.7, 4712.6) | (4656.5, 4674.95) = 1.2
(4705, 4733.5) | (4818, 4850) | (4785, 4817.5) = 1.3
